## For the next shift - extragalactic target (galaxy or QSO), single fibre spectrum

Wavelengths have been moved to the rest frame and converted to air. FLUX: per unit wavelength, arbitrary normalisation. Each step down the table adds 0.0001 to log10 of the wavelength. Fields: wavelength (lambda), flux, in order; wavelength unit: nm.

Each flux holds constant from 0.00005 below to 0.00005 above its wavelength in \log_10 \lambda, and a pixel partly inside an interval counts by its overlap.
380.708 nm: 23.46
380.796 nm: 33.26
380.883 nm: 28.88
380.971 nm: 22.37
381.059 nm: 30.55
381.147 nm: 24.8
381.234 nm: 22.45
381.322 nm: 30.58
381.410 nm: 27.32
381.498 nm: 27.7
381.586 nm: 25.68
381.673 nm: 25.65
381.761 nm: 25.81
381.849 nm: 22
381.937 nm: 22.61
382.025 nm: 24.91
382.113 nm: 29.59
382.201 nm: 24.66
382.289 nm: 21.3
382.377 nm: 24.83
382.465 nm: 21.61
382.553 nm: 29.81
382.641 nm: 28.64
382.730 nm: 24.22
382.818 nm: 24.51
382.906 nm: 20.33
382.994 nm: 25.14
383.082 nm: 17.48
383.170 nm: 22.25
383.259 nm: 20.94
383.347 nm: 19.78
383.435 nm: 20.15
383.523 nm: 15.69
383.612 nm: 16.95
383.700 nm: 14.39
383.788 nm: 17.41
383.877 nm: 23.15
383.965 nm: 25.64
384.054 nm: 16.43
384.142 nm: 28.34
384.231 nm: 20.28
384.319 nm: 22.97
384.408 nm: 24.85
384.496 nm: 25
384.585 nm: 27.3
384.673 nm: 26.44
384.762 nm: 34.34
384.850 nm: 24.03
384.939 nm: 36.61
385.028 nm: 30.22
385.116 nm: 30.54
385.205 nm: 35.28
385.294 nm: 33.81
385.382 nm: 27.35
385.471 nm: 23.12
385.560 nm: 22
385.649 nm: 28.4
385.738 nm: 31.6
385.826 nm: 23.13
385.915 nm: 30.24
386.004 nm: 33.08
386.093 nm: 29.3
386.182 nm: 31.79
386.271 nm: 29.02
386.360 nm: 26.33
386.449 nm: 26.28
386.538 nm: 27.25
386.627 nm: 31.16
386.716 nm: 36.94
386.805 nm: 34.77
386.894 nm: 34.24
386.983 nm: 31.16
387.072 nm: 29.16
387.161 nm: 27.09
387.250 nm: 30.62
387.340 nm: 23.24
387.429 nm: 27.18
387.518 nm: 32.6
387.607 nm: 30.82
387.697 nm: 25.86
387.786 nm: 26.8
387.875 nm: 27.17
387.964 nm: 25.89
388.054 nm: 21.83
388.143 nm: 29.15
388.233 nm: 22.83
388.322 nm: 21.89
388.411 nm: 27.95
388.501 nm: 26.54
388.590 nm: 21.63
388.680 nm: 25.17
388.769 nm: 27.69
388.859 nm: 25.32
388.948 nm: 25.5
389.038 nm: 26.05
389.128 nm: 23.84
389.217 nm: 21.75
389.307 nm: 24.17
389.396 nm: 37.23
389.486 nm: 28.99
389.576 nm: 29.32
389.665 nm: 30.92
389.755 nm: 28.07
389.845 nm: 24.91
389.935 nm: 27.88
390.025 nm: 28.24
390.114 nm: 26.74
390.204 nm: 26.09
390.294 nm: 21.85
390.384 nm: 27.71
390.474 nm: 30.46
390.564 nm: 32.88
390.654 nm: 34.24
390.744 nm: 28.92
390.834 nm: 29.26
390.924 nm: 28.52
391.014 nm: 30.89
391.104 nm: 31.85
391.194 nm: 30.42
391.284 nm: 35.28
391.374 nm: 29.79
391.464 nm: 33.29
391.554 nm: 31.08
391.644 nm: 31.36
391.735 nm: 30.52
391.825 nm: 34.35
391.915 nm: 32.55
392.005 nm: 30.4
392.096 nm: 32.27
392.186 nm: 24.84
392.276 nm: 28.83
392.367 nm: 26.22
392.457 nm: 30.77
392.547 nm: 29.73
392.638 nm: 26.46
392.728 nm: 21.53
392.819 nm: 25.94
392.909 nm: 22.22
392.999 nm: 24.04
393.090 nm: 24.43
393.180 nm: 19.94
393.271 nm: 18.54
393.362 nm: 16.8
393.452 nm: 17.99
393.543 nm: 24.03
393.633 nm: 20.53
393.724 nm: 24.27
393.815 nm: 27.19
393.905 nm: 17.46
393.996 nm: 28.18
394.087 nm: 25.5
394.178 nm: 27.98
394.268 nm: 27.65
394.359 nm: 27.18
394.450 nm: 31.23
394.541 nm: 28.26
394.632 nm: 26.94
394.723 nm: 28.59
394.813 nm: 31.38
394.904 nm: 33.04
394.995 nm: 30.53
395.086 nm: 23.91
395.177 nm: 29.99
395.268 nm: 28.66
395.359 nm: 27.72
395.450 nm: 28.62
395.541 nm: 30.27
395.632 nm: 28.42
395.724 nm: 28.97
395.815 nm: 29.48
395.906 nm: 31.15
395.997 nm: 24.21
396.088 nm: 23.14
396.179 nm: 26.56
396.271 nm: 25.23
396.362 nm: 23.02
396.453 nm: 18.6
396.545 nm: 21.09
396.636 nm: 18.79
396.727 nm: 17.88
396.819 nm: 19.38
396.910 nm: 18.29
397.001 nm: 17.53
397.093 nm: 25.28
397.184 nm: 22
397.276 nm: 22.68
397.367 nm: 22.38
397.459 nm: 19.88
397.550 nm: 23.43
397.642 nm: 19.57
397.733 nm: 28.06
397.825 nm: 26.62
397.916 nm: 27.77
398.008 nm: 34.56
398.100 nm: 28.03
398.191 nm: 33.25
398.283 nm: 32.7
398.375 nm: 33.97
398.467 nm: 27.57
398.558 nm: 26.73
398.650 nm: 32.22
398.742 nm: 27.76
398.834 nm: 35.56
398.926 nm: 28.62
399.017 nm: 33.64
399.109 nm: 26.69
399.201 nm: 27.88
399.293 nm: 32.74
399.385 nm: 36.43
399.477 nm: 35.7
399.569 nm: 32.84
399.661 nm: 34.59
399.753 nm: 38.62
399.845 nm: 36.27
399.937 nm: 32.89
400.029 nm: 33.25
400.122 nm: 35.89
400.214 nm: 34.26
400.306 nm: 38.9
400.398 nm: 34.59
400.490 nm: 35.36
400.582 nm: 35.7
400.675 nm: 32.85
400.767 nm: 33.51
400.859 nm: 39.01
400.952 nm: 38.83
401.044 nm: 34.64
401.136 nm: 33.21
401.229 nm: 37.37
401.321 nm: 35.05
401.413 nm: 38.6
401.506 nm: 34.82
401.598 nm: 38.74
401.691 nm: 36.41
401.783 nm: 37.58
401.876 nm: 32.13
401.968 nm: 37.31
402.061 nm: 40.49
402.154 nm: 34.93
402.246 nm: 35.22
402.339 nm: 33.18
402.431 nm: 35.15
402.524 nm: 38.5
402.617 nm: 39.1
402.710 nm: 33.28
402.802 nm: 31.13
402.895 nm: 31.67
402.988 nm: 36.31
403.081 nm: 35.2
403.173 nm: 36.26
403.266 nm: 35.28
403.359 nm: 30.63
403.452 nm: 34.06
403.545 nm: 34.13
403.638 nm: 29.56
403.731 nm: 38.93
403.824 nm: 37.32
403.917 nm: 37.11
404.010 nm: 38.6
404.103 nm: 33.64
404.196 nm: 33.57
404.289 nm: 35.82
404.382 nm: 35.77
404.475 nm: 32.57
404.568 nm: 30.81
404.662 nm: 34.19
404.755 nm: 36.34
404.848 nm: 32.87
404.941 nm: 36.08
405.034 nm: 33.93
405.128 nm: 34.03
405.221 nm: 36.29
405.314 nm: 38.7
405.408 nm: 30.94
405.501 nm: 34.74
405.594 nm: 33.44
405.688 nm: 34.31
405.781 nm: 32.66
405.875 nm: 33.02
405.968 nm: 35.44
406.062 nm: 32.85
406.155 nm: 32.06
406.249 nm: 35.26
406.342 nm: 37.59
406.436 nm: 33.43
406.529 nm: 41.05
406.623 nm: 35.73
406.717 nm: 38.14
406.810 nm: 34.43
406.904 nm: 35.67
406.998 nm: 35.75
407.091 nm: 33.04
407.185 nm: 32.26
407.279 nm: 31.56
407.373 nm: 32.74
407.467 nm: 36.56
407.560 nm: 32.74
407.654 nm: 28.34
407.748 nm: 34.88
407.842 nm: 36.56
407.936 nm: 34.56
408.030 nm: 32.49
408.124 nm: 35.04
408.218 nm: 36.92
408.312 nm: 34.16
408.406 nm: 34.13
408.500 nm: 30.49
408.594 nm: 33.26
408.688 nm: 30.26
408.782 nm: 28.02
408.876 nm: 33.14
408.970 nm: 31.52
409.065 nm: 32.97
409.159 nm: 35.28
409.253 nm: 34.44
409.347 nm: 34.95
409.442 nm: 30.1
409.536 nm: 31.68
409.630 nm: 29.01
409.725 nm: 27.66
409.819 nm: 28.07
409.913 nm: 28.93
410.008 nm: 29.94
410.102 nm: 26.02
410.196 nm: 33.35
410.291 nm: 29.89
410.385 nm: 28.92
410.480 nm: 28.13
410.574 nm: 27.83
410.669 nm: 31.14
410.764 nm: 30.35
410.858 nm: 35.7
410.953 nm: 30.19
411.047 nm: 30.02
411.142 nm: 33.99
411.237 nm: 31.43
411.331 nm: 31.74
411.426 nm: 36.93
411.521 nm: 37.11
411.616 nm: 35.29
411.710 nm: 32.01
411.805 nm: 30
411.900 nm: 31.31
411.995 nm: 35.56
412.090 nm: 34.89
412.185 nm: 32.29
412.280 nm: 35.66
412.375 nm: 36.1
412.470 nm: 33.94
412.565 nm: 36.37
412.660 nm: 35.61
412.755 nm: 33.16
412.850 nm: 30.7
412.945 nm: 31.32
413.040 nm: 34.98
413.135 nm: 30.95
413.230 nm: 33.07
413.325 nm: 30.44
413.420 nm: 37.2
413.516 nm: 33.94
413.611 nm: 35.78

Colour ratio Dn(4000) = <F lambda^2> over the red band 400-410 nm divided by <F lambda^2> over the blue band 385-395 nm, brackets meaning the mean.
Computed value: 1.3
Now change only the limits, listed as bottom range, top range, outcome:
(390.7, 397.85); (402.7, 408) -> 1.39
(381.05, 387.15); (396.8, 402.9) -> 1.33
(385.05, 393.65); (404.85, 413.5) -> 1.31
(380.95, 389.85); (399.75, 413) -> 1.43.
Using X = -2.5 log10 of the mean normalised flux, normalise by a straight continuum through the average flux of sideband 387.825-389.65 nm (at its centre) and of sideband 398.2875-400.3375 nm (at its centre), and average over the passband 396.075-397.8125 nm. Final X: 0.39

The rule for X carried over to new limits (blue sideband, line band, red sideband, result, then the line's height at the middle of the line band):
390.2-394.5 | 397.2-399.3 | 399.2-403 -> 0.166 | 32.8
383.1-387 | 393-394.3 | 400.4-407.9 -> 0.306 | 30.3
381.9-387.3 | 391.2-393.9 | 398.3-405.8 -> 0.126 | 30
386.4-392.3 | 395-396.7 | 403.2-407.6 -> 0.192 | 31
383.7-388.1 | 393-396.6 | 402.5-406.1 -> 0.203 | 31.1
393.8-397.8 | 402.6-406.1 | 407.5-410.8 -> -0.175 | 29.3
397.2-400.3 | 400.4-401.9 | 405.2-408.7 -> -0.139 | 31.6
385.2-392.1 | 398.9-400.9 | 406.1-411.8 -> -0.108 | 30.9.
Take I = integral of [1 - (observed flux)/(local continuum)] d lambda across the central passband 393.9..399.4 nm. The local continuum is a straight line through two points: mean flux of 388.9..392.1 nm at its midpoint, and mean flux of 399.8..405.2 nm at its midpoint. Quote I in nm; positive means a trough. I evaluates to 0.92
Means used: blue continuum 29.3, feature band 26.9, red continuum 35.2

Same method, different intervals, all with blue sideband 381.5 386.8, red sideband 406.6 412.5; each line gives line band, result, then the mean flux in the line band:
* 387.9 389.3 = 0.10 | 24.9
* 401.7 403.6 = -0.27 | 35.1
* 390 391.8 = -0.17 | 30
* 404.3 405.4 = -0.11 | 34.6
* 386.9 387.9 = -0.08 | 28.6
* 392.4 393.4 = 0.15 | 23.8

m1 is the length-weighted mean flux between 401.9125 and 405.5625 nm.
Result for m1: 35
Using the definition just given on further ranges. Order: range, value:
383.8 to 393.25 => 28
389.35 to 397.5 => 26.7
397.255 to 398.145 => 25.4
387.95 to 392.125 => 28.4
